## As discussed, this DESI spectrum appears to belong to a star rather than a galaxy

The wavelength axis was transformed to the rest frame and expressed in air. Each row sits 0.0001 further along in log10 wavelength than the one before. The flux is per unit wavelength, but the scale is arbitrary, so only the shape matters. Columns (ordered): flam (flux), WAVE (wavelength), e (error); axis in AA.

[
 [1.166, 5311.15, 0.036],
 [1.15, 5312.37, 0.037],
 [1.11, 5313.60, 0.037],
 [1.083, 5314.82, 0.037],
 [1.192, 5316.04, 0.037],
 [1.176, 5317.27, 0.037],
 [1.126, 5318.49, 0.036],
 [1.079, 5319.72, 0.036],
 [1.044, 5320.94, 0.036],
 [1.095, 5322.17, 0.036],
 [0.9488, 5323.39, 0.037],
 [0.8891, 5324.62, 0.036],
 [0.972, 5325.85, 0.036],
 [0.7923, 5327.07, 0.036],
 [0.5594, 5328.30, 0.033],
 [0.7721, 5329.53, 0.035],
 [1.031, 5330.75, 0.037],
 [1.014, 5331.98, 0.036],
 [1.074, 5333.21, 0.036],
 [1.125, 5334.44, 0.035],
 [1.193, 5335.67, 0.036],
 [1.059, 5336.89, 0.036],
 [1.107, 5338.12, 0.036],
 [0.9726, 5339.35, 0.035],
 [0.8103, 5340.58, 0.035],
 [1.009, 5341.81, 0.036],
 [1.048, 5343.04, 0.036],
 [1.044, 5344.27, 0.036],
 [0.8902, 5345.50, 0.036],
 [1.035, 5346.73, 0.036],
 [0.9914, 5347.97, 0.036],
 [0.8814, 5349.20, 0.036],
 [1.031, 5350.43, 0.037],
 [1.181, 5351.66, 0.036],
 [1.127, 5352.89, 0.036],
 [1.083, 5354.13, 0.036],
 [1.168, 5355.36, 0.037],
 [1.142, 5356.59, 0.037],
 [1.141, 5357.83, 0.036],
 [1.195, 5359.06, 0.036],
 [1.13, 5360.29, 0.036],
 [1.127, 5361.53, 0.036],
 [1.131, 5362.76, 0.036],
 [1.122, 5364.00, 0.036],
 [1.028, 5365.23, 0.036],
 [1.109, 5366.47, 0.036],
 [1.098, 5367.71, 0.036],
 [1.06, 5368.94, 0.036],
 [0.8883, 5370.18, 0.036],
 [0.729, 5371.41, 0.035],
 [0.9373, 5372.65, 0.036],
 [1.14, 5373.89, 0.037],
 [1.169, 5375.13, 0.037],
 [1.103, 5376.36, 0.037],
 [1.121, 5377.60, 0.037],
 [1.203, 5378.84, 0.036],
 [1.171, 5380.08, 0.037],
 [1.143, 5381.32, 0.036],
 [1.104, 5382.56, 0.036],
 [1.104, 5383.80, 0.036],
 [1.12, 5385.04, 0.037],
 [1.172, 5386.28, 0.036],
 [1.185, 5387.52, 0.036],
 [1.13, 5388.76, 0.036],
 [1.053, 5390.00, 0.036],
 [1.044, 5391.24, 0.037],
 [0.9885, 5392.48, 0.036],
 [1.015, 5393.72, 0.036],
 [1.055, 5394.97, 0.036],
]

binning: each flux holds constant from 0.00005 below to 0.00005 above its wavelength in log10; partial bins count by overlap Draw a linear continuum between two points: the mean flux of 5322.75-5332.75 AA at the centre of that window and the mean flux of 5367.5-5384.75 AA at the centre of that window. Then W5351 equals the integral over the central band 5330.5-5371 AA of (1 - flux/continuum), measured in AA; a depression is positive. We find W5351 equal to -3.9 AA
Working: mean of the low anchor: 0.876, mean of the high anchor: 1.07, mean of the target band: 1.06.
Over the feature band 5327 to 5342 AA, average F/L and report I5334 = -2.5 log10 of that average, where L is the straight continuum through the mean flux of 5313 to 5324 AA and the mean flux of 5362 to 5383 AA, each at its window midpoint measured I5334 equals 0.13 mag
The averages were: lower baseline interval 1.1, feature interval 0.968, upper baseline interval 1.07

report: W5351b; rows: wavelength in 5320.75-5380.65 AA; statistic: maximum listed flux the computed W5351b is 1.203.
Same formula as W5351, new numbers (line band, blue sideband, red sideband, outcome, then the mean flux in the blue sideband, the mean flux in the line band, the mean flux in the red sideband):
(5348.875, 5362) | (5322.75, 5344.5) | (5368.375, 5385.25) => -1.2 AA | 0.967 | 1.11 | 1.07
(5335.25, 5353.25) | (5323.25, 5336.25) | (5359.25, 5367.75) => -0.2 AA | 0.941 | 1.02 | 1.11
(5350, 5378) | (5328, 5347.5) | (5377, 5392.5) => -0.6 AA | 0.991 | 1.09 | 1.12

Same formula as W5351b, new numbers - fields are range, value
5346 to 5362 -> 1.195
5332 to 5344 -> 1.193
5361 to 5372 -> 1.131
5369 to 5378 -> 1.169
